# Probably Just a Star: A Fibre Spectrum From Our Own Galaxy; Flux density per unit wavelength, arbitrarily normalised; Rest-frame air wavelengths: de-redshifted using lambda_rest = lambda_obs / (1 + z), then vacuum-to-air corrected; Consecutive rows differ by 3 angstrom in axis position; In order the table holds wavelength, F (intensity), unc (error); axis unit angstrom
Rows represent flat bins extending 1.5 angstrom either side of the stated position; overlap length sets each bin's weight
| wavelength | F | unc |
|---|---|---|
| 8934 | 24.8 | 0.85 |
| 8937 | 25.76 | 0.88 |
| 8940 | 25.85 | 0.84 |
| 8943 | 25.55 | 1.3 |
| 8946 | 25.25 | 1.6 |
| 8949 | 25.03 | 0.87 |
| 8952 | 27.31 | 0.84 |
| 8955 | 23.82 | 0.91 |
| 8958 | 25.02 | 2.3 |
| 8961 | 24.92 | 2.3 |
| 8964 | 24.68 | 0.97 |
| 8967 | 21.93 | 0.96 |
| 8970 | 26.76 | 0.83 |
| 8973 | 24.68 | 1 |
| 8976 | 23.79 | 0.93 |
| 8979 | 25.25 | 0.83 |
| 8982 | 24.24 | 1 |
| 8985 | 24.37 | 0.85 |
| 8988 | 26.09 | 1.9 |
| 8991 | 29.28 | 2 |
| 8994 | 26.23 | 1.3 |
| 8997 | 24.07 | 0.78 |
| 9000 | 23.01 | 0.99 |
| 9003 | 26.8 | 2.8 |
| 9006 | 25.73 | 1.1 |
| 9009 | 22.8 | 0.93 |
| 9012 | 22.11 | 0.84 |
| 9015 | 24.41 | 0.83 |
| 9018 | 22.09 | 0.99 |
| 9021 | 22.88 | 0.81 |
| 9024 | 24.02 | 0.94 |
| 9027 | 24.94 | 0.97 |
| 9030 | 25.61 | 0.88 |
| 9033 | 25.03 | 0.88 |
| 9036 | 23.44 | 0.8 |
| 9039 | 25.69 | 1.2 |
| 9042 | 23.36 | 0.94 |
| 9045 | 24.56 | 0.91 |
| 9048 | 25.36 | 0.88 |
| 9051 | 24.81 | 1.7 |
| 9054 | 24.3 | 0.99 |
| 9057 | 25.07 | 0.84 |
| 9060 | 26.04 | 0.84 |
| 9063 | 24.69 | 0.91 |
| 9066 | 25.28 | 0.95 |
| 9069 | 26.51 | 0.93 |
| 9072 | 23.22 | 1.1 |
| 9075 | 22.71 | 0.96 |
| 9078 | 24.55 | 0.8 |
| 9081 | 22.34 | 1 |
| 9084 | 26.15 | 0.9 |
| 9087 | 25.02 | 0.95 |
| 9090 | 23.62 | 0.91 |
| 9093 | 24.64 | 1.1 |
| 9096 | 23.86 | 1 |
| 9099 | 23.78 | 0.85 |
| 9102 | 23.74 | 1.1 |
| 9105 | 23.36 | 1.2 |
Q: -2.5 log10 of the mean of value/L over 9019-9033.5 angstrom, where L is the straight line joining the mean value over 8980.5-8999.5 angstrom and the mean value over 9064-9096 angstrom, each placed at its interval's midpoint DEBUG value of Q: 0.03 mag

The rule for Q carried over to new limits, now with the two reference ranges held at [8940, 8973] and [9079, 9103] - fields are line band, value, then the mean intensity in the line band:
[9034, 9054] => -0.003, 24.5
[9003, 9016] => 0.027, 24.1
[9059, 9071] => -0.051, 25.5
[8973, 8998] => -0.023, 25.4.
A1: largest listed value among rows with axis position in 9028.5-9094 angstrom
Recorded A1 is 26.51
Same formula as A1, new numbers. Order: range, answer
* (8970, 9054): 29.28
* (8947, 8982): 27.31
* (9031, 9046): 25.69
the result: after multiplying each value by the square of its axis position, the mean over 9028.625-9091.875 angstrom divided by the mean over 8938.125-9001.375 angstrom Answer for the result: 1.0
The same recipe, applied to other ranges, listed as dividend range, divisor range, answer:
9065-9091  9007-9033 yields 1.04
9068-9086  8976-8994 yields 0.96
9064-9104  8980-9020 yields 1.00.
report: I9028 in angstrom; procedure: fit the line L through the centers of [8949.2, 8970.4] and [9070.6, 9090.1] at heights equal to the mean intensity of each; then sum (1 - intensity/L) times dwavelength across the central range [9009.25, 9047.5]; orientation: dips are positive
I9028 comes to 0.5 angstrom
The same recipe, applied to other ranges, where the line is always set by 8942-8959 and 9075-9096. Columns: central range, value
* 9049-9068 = -0.5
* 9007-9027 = 1.2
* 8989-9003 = -0.5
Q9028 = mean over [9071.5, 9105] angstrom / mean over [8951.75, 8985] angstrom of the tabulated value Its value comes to 0.97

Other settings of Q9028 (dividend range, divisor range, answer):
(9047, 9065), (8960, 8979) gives 1.02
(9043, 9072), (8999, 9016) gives 1.04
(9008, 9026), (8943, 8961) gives 0.91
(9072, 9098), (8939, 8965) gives 0.95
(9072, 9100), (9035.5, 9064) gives 0.97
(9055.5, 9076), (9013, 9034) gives 1.03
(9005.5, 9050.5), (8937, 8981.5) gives 0.96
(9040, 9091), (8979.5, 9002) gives 0.97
